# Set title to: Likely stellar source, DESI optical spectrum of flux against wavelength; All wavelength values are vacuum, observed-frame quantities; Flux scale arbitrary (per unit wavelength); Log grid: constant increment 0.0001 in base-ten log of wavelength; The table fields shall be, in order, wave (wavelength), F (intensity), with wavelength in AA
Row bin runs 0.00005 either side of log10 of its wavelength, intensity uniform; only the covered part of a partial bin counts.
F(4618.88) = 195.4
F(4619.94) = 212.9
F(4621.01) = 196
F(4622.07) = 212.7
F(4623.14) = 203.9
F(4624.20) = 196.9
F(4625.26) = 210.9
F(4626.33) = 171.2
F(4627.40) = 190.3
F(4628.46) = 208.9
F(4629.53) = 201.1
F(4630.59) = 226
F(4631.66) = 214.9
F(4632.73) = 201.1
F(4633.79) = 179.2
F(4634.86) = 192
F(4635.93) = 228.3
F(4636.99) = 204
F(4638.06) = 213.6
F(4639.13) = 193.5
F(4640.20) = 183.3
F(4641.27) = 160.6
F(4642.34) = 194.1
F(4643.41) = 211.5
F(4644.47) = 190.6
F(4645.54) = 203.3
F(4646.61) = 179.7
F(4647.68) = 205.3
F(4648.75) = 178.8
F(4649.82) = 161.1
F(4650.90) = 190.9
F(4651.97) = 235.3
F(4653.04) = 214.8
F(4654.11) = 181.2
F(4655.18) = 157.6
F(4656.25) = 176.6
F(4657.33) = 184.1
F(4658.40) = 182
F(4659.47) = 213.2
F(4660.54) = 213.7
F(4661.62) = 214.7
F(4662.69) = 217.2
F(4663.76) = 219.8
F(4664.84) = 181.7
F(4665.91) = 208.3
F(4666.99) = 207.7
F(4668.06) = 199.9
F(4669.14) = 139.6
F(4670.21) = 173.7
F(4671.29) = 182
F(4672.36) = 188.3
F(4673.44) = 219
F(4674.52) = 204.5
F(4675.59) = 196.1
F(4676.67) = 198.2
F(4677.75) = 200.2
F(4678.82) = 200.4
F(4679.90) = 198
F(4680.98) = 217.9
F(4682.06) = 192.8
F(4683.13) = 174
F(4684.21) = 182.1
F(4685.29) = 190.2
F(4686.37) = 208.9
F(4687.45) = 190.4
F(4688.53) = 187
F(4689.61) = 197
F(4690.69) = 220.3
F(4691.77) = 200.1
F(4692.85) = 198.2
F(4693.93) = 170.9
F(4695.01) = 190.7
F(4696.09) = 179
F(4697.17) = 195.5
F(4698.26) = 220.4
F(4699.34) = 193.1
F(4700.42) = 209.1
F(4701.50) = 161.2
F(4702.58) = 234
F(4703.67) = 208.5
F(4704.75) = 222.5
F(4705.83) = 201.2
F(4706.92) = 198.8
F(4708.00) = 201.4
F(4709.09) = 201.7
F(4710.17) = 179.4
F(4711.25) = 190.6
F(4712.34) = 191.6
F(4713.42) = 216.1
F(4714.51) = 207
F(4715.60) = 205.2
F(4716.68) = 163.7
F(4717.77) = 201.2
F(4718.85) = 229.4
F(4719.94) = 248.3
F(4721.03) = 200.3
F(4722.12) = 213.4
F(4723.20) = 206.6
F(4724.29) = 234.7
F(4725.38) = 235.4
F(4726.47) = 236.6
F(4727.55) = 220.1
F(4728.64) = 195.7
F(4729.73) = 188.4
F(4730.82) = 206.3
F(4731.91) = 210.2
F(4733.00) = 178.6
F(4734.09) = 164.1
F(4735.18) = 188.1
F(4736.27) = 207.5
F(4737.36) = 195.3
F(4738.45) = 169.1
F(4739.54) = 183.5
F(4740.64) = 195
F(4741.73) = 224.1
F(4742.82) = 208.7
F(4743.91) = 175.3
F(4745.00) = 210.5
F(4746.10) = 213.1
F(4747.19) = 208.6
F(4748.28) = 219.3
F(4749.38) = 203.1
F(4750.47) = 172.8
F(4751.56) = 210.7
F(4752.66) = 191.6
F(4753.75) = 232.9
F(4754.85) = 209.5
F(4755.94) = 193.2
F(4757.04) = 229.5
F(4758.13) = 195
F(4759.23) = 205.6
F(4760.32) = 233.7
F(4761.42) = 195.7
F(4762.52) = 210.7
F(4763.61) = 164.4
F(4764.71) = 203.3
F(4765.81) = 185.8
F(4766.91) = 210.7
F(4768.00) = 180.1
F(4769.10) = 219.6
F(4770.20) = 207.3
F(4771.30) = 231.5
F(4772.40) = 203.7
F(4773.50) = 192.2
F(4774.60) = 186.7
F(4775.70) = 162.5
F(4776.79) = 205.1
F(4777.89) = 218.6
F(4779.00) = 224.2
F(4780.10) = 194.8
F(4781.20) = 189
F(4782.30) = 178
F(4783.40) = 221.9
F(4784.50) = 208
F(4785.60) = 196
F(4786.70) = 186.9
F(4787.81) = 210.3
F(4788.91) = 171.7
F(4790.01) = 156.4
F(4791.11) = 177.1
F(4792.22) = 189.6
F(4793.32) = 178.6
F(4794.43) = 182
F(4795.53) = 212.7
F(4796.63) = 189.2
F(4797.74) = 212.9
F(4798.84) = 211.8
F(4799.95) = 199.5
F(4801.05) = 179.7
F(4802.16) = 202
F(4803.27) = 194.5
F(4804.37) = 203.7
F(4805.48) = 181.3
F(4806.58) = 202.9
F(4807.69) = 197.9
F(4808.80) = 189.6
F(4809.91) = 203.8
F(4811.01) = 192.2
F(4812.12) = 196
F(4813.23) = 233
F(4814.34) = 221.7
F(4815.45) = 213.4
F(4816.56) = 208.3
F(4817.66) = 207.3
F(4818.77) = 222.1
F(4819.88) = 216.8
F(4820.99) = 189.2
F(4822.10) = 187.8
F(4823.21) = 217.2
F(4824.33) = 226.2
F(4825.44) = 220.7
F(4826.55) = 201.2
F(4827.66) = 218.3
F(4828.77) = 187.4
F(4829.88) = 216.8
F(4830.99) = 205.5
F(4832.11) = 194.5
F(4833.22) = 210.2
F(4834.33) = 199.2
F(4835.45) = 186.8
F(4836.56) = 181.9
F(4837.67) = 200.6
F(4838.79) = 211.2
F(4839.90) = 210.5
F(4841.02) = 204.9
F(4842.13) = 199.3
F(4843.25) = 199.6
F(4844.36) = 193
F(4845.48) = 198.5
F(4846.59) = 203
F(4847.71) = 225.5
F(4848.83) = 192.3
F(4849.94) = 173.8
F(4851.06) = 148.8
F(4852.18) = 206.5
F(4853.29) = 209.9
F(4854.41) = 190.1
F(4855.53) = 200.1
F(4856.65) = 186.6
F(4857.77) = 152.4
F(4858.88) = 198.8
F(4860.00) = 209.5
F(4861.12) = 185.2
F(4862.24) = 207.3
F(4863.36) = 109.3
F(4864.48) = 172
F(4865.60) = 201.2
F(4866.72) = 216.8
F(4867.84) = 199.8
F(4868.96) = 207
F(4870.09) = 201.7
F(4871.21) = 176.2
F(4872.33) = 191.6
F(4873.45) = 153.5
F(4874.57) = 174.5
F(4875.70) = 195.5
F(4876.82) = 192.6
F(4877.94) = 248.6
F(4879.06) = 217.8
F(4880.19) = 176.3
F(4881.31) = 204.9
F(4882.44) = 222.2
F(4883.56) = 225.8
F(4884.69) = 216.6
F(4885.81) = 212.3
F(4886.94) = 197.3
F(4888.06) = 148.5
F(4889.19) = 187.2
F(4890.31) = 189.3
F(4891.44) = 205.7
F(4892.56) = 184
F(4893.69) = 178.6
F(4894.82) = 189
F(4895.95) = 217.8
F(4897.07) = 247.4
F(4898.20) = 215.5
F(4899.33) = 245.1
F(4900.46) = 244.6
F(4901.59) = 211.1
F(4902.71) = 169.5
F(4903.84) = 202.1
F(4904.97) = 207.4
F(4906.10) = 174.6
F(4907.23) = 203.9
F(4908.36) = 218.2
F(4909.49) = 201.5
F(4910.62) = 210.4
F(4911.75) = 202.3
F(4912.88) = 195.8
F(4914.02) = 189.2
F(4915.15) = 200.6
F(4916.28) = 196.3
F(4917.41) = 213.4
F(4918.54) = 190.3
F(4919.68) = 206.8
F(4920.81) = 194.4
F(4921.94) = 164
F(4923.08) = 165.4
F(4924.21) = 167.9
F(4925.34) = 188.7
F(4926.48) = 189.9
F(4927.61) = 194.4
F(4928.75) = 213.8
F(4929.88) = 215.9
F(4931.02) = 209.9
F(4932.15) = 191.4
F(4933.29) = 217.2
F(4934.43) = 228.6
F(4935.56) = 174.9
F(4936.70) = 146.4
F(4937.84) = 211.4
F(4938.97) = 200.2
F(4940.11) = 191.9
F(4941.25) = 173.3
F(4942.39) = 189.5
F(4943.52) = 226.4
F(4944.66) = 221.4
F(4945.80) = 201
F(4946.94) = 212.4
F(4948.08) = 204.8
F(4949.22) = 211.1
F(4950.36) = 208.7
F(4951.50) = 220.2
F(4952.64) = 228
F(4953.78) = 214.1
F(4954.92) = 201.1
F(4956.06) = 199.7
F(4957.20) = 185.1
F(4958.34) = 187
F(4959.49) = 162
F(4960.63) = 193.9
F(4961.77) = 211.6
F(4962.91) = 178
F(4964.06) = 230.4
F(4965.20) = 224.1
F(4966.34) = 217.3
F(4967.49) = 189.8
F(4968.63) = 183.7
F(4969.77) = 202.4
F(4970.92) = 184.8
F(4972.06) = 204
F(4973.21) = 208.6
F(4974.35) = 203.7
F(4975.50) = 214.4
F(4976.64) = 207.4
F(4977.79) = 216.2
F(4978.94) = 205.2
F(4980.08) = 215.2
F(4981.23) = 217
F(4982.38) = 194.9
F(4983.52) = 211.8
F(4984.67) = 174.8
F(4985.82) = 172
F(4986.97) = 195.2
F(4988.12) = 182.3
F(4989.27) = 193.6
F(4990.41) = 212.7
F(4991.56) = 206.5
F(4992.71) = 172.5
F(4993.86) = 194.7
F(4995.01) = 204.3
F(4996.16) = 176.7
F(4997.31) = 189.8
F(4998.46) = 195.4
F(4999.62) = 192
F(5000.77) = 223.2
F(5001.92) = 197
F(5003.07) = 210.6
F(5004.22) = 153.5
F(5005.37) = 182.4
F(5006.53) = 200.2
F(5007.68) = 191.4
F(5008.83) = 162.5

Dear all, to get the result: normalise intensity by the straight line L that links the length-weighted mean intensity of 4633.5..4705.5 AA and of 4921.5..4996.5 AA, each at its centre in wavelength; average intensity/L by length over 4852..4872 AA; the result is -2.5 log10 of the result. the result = 0.042 mag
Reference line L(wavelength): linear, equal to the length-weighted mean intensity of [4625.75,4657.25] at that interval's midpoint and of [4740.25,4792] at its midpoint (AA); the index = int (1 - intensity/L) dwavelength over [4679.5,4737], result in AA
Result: -1.0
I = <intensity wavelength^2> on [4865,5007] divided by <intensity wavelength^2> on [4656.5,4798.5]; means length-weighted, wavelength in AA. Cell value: 1.1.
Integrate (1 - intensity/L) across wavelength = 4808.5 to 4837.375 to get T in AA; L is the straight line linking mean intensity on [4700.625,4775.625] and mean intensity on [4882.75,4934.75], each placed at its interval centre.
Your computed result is -0.55 AA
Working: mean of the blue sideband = 203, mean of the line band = 206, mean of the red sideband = 201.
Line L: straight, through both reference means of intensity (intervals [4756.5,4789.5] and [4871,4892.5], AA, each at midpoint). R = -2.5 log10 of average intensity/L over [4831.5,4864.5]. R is 0.03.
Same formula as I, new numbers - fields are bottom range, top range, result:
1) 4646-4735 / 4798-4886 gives 1.07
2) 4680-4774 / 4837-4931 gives 1.04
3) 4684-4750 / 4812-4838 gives 1.07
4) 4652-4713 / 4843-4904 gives 1.09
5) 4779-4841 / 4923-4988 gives 1.06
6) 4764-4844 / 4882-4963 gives 1.05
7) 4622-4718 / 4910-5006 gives 1.14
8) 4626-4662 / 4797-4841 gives 1.12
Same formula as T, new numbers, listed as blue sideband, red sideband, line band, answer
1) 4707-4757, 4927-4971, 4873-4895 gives 0.63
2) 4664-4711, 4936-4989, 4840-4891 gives 1.27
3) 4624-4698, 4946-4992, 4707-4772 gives -2.06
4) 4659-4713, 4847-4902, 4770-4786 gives -0.30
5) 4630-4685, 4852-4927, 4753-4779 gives -1.00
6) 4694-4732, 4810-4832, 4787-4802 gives 1.28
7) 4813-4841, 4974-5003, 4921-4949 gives 0.77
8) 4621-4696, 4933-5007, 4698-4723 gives -0.95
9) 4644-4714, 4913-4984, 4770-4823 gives -0.25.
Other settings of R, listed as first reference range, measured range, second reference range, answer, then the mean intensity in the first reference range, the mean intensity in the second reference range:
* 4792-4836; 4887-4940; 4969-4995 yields 0.01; 203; 200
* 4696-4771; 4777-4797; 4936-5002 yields 0.05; 203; 200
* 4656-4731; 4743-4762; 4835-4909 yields -0.03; 201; 197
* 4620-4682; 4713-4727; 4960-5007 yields -0.09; 197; 199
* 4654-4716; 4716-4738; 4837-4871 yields -0.06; 197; 194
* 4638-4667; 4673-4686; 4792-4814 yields -0.01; 195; 198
